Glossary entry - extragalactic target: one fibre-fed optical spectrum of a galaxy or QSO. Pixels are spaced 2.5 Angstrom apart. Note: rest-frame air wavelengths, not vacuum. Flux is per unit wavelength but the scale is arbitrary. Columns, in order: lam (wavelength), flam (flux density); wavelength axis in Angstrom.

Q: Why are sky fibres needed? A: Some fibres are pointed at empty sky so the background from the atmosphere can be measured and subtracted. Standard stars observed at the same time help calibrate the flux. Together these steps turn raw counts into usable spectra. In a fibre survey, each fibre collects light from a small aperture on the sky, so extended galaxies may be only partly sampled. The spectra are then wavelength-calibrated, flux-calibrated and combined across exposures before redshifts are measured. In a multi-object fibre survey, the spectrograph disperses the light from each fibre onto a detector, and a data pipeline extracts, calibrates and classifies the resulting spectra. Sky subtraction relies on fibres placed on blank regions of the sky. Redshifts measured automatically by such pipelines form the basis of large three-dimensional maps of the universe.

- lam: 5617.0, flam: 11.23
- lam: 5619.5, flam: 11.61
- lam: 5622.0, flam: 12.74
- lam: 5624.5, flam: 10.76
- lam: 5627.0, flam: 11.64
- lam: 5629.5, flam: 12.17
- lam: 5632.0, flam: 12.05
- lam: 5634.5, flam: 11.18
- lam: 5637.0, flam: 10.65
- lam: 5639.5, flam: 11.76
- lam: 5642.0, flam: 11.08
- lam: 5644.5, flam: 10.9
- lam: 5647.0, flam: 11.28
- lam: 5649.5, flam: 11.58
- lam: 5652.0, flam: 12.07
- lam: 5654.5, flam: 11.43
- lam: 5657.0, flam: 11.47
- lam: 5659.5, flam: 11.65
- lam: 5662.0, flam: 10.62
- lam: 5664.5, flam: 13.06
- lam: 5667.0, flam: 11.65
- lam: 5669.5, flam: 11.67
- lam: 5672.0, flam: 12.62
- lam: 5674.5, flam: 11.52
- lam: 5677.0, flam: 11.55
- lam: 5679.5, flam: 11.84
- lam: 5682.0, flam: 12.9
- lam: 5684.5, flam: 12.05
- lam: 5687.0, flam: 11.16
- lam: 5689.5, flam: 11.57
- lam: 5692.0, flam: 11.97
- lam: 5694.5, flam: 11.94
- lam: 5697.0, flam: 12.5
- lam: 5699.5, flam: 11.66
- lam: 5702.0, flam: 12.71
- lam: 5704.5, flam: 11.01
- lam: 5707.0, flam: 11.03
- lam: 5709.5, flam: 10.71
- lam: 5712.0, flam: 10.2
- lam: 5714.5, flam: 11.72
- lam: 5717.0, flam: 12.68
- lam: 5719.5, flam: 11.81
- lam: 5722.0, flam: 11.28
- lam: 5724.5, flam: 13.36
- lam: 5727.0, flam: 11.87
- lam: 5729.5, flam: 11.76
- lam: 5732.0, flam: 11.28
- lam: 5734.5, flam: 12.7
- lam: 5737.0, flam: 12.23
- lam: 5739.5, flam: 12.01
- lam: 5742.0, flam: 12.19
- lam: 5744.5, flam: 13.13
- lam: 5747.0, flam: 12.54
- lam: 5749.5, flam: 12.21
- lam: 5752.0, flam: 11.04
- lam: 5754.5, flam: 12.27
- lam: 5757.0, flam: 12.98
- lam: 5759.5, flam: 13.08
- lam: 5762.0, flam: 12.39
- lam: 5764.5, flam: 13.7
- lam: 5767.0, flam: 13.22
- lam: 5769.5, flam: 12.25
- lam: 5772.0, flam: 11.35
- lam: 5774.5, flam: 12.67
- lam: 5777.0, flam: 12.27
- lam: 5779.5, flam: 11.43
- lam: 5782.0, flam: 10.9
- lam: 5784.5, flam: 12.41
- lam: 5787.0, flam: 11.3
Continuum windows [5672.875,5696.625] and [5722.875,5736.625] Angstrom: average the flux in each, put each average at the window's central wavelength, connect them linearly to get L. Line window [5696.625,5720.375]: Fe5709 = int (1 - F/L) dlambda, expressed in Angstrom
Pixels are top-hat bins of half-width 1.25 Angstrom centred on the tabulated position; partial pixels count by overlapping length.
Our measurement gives 0.9 Angstrom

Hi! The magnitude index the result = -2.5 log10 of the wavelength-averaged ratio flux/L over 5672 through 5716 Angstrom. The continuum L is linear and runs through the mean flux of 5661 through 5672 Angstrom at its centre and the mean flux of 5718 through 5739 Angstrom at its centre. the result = 0.02 mag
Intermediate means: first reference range 11.9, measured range 11.7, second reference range 12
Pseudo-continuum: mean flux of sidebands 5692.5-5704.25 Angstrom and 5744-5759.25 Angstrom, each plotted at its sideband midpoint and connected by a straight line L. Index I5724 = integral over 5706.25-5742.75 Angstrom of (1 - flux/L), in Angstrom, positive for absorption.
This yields 1.30 Angstrom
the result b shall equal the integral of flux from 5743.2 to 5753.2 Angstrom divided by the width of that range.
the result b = 12.2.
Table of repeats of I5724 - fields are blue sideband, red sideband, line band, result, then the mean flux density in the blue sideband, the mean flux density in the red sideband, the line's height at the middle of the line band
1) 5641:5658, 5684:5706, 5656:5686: -0.7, 11.4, 11.8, 11.6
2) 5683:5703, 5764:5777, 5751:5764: 0.0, 11.9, 12.5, 12.4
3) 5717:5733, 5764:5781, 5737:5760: -0.4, 12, 12.3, 12.1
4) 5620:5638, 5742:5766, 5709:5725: 0.8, 11.6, 12.6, 12.3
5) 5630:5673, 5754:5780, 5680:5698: -0.2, 11.6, 12.5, 11.9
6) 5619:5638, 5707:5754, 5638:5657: 0.4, 11.6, 11.9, 11.7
